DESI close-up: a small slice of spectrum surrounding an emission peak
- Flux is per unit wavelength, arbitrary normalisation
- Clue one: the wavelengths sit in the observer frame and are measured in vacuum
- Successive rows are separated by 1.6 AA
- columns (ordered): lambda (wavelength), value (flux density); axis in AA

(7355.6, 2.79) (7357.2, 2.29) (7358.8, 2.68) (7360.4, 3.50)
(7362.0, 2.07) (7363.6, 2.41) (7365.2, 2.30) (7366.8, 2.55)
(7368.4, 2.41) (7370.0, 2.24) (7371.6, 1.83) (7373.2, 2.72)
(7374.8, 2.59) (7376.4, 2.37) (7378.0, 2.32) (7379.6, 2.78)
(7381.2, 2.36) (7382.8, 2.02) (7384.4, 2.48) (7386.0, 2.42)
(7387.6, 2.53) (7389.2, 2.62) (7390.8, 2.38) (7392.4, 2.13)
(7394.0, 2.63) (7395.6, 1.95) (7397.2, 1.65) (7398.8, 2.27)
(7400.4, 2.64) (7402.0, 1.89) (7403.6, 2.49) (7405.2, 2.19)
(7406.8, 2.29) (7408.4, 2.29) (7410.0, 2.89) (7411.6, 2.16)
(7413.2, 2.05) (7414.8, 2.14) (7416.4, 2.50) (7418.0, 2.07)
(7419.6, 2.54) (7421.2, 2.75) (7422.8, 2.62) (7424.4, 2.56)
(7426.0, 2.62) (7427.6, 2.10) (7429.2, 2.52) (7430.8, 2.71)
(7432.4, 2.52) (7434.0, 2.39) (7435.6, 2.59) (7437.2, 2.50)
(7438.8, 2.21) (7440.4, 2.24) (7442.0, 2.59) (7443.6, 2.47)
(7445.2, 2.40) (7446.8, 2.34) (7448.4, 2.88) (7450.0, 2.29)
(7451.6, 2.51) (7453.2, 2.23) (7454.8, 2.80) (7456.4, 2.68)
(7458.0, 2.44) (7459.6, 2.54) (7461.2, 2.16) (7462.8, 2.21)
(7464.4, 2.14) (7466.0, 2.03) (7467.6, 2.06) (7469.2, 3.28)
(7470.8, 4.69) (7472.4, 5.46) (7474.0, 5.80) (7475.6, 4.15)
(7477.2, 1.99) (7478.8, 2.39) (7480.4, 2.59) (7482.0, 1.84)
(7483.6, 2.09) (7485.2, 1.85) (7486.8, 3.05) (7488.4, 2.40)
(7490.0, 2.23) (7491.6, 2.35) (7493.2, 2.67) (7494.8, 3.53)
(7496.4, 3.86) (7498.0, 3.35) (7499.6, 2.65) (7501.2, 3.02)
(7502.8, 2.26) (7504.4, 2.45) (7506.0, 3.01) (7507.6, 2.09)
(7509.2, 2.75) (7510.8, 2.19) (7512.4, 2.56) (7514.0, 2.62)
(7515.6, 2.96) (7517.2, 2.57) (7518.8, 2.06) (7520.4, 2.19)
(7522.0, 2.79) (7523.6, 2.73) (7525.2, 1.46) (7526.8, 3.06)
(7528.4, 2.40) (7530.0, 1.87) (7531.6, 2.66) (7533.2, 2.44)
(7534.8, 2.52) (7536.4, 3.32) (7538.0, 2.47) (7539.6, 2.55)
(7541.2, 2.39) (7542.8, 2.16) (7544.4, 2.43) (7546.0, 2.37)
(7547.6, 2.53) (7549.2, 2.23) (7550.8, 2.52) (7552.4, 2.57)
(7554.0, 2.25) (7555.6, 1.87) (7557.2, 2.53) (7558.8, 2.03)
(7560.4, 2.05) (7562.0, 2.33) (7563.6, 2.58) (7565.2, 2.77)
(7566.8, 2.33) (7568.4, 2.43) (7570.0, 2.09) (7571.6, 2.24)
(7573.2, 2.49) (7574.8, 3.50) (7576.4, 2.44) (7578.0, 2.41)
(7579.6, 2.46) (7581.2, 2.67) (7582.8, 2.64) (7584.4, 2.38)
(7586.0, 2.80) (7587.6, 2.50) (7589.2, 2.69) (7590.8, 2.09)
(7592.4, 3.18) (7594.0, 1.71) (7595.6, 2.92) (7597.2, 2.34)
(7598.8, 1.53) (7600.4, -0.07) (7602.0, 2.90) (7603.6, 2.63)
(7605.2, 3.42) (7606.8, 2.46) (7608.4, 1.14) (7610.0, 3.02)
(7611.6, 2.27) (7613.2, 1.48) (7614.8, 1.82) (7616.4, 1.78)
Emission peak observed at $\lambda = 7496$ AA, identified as [N II]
